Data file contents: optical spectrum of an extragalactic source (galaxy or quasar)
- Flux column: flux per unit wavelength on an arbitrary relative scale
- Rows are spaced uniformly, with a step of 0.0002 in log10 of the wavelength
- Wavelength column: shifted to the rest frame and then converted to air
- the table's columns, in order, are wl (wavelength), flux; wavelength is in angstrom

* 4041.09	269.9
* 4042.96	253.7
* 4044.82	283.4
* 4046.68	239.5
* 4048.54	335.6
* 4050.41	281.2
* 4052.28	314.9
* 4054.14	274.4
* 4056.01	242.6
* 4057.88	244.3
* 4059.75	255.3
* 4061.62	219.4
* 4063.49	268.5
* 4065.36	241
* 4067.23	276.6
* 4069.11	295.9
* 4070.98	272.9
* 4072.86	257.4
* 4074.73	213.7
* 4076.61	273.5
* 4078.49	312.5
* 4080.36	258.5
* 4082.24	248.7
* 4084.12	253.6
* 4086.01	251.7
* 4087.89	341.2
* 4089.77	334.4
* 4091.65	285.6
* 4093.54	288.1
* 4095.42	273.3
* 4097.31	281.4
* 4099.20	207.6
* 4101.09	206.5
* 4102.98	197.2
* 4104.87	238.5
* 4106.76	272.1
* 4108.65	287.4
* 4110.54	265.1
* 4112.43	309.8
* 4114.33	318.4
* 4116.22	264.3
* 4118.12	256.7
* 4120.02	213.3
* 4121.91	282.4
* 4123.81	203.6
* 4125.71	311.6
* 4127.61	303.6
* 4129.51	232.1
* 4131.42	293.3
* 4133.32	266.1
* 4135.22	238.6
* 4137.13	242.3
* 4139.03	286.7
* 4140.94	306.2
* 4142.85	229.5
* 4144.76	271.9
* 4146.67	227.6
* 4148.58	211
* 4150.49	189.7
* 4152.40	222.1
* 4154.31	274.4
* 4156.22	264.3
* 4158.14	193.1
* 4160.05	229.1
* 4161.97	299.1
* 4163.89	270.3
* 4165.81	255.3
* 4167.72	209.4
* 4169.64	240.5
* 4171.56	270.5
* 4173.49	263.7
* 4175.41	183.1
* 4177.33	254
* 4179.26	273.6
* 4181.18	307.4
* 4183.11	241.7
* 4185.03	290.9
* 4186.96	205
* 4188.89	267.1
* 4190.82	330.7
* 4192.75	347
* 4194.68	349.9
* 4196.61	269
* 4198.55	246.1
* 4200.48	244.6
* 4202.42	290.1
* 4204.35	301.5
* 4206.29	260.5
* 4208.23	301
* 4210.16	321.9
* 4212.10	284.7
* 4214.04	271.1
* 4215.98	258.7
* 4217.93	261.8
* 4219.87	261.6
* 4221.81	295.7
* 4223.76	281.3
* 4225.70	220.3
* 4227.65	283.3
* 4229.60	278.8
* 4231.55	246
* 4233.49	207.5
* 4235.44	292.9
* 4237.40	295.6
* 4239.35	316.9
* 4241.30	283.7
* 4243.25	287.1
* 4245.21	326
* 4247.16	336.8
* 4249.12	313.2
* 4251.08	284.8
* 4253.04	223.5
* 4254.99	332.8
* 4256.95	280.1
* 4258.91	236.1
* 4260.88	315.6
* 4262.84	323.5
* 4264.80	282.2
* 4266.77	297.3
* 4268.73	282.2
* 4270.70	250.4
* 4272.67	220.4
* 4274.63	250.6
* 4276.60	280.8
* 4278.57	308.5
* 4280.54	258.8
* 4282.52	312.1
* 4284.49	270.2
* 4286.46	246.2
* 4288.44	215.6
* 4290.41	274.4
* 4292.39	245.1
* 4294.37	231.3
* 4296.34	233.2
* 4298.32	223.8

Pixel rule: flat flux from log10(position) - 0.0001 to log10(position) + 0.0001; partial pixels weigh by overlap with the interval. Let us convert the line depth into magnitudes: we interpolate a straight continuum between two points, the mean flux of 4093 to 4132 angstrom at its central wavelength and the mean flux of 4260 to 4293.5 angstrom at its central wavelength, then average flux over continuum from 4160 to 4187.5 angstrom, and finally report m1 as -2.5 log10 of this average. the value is 0.05 mag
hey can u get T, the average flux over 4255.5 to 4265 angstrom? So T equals 290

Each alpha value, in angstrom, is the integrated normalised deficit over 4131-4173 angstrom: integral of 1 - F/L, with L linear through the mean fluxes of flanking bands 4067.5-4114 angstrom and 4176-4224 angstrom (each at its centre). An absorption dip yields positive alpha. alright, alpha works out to 3.9 angstrom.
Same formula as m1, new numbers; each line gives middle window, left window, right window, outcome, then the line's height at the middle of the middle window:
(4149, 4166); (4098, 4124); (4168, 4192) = 0.07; 258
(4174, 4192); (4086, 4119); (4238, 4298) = 0.05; 274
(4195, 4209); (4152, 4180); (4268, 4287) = -0.09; 254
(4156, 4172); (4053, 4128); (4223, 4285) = 0.11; 272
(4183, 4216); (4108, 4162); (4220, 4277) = -0.05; 270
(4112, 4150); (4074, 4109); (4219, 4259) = 0.03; 269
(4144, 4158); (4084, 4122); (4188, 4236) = 0.17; 273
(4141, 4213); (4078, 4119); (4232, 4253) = 0.07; 281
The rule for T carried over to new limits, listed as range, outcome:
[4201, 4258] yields 282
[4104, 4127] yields 269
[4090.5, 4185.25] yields 256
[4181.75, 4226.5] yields 279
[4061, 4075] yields 259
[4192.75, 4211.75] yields 290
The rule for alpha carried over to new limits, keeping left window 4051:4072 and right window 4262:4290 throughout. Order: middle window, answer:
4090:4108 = 0.78 angstrom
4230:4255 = -1.50 angstrom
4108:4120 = -0.54 angstrom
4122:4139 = 0.17 angstrom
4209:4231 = -0.39 angstrom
